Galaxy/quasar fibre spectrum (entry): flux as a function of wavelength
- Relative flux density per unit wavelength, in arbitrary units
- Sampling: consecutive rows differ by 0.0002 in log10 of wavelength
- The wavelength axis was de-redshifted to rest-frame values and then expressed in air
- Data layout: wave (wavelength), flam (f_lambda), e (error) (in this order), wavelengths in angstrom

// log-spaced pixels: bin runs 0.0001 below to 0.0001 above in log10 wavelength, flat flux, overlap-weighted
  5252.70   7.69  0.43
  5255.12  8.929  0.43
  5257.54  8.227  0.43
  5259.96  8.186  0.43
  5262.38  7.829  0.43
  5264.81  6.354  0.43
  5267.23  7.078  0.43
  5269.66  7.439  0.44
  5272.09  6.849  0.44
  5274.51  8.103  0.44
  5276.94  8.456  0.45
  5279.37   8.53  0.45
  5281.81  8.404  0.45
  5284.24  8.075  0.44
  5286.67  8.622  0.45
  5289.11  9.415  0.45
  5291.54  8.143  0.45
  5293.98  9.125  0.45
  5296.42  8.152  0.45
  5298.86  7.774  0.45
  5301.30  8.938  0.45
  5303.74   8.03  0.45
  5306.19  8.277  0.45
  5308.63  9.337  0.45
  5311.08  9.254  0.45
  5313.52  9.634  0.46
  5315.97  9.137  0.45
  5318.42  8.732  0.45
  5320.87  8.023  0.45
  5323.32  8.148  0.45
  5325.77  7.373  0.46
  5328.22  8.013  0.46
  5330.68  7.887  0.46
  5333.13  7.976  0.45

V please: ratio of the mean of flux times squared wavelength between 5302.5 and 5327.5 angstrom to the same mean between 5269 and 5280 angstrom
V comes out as 1.11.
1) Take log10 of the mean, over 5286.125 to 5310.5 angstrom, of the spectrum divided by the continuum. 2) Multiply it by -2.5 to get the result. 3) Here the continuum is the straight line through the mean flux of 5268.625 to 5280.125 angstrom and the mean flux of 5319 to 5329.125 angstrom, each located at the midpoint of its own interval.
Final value -0.09 mag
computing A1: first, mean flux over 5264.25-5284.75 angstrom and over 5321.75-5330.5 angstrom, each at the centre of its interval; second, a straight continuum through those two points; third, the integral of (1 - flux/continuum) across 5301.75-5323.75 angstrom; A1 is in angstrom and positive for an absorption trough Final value -2.6 angstrom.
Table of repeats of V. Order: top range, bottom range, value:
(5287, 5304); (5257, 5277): 1.14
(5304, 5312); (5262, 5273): 1.27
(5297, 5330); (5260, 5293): 1.08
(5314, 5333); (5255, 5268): 1.10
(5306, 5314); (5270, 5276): 1.24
